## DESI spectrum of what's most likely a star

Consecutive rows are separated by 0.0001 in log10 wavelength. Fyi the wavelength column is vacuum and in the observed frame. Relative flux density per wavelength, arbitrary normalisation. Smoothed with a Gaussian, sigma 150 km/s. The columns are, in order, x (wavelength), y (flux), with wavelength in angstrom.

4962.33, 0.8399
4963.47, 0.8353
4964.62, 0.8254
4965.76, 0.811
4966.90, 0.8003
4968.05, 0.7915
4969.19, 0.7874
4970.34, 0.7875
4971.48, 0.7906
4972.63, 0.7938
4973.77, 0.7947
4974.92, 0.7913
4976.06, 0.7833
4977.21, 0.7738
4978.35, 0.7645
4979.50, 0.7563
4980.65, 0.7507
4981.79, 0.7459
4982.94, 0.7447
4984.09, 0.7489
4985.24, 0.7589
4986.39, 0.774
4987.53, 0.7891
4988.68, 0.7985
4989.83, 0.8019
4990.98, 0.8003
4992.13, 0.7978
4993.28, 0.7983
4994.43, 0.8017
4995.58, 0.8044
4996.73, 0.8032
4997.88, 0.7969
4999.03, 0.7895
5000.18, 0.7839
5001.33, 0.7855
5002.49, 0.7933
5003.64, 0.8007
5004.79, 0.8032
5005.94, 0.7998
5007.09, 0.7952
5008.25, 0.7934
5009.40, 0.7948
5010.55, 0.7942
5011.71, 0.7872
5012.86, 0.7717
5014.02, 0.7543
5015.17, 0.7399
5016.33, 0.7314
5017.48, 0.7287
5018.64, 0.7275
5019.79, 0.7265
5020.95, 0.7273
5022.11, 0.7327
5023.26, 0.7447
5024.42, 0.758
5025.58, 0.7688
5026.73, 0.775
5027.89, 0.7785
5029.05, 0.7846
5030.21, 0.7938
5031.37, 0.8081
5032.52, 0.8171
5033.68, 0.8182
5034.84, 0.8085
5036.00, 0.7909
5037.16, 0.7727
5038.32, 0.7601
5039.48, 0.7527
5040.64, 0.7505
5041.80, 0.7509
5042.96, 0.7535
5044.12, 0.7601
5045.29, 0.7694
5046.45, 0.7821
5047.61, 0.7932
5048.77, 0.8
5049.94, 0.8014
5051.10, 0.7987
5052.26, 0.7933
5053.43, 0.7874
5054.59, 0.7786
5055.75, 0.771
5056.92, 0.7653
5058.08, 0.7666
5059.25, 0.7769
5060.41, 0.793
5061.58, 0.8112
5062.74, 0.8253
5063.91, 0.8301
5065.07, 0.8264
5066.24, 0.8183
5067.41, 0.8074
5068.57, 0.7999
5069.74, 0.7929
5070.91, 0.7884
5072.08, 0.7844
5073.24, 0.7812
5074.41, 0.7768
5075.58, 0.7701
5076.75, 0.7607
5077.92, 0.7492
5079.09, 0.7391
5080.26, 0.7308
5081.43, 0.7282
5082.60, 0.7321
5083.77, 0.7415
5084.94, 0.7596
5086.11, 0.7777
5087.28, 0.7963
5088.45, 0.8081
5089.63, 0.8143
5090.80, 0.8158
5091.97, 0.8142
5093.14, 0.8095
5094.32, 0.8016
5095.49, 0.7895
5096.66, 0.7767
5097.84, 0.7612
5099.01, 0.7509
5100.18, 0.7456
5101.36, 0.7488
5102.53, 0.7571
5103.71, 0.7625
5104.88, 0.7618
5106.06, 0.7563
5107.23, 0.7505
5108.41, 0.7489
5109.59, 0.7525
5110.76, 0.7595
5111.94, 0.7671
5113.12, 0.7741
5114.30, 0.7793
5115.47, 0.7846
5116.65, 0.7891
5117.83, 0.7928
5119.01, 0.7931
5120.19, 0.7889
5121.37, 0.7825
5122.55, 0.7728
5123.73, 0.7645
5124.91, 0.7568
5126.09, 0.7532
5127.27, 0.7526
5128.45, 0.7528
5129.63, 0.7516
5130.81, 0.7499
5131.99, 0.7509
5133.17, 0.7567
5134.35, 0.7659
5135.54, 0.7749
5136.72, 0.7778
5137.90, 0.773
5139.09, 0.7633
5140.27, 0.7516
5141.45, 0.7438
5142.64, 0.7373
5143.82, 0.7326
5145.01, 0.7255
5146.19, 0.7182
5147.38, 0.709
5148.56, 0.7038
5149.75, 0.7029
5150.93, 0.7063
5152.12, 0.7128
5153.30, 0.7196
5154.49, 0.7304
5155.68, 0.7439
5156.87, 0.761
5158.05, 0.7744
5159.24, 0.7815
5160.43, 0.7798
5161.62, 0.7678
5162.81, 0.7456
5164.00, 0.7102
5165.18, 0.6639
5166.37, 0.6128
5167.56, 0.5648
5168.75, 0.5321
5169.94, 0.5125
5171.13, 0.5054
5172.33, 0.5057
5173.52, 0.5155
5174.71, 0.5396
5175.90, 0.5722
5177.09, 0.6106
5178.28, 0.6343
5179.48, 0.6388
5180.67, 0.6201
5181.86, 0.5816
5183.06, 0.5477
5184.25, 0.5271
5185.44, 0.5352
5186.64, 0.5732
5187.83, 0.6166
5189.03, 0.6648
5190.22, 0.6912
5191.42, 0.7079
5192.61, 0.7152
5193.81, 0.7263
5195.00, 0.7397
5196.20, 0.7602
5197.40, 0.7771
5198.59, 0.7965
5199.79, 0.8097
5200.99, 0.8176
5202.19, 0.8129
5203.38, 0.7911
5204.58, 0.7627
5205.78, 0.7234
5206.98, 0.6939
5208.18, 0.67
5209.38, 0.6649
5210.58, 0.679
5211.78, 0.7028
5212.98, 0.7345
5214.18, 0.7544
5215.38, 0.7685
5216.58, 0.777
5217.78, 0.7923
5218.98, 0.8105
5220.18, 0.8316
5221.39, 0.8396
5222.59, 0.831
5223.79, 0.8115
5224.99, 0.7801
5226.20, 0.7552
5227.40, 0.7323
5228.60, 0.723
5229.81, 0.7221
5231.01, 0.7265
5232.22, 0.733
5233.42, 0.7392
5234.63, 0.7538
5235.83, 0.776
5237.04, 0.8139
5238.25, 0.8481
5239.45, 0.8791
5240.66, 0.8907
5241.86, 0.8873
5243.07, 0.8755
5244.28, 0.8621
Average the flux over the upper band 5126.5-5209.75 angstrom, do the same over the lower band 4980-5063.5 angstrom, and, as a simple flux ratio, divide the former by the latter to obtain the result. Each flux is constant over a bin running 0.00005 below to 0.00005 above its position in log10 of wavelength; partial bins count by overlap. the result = 0.89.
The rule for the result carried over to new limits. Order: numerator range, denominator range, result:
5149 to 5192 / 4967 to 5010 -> 0.82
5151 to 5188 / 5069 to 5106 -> 0.82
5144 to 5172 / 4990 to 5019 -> 0.88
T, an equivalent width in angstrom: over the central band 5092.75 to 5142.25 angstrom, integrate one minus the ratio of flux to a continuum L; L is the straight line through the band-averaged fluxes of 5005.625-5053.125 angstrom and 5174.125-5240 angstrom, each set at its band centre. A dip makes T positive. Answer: -1.3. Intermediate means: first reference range 0.773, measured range 0.766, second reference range 0.721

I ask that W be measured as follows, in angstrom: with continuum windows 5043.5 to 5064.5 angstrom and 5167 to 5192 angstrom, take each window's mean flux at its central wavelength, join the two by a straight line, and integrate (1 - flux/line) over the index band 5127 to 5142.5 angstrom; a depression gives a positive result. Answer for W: -2.4 angstrom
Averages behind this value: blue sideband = 0.789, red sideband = 0.581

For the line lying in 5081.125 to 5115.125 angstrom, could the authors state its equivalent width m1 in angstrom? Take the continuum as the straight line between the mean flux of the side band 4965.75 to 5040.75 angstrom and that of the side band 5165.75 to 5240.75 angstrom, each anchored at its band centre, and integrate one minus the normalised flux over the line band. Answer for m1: -1.3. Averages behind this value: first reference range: 0.778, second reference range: 0.702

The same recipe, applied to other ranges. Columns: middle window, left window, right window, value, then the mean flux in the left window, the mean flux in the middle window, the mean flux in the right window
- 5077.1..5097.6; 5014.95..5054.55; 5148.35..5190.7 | -1.6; 0.771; 0.775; 0.641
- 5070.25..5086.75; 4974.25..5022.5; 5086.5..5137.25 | 0.3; 0.775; 0.759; 0.772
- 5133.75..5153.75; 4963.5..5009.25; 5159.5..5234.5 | -0.5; 0.788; 0.737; 0.694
